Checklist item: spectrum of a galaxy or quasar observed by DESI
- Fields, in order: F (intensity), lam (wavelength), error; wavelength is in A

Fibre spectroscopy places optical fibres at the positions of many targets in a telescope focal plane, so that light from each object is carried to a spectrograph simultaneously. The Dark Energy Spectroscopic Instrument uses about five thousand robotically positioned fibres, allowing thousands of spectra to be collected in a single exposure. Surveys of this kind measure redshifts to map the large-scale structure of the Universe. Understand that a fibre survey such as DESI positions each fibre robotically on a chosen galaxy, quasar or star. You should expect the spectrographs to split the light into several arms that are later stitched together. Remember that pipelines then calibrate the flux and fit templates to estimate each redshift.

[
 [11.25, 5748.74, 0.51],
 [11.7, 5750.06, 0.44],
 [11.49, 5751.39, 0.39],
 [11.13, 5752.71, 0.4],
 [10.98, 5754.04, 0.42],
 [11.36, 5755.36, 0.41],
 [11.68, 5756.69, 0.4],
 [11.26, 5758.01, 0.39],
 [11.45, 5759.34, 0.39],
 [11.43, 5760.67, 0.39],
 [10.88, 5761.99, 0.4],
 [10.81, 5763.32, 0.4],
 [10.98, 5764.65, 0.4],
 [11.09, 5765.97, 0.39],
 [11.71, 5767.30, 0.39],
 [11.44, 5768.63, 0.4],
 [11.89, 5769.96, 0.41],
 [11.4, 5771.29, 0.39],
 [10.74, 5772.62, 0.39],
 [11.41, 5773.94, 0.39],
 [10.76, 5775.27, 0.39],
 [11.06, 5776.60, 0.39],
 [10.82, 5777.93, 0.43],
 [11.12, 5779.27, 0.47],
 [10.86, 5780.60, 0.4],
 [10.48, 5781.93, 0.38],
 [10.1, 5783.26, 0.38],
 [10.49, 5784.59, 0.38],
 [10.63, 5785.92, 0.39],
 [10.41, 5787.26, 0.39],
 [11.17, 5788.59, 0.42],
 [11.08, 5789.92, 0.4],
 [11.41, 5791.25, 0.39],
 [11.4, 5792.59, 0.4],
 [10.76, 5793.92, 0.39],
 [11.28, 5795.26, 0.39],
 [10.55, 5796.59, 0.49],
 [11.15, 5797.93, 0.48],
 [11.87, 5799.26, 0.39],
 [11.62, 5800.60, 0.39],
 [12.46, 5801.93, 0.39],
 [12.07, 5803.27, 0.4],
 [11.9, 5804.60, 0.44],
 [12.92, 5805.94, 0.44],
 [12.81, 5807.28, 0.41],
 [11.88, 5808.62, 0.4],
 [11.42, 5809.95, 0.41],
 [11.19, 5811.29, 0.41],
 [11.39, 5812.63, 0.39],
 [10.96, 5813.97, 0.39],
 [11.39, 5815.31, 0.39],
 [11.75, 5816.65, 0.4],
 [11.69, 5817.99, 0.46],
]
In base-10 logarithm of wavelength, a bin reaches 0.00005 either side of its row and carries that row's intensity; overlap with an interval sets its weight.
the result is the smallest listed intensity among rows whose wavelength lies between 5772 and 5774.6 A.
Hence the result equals 10.74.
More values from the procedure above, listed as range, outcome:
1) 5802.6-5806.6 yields 11.9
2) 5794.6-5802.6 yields 10.55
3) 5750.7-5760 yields 10.98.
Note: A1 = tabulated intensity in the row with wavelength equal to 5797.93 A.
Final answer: 11.15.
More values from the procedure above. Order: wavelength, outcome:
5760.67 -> 11.43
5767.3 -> 11.71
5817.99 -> 11.69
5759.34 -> 11.45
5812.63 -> 11.39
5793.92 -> 10.76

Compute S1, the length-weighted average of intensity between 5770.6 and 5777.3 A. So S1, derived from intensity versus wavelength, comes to 11.1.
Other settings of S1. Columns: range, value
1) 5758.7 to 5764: 11.1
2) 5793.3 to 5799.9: 11.1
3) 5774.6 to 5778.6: 10.9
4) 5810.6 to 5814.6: 11.2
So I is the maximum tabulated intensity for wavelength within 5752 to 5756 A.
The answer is 11.36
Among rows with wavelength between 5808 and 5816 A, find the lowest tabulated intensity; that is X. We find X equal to 10.96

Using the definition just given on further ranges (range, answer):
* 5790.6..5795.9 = 10.76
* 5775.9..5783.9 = 10.1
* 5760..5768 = 10.81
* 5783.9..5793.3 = 10.41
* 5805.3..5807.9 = 12.81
